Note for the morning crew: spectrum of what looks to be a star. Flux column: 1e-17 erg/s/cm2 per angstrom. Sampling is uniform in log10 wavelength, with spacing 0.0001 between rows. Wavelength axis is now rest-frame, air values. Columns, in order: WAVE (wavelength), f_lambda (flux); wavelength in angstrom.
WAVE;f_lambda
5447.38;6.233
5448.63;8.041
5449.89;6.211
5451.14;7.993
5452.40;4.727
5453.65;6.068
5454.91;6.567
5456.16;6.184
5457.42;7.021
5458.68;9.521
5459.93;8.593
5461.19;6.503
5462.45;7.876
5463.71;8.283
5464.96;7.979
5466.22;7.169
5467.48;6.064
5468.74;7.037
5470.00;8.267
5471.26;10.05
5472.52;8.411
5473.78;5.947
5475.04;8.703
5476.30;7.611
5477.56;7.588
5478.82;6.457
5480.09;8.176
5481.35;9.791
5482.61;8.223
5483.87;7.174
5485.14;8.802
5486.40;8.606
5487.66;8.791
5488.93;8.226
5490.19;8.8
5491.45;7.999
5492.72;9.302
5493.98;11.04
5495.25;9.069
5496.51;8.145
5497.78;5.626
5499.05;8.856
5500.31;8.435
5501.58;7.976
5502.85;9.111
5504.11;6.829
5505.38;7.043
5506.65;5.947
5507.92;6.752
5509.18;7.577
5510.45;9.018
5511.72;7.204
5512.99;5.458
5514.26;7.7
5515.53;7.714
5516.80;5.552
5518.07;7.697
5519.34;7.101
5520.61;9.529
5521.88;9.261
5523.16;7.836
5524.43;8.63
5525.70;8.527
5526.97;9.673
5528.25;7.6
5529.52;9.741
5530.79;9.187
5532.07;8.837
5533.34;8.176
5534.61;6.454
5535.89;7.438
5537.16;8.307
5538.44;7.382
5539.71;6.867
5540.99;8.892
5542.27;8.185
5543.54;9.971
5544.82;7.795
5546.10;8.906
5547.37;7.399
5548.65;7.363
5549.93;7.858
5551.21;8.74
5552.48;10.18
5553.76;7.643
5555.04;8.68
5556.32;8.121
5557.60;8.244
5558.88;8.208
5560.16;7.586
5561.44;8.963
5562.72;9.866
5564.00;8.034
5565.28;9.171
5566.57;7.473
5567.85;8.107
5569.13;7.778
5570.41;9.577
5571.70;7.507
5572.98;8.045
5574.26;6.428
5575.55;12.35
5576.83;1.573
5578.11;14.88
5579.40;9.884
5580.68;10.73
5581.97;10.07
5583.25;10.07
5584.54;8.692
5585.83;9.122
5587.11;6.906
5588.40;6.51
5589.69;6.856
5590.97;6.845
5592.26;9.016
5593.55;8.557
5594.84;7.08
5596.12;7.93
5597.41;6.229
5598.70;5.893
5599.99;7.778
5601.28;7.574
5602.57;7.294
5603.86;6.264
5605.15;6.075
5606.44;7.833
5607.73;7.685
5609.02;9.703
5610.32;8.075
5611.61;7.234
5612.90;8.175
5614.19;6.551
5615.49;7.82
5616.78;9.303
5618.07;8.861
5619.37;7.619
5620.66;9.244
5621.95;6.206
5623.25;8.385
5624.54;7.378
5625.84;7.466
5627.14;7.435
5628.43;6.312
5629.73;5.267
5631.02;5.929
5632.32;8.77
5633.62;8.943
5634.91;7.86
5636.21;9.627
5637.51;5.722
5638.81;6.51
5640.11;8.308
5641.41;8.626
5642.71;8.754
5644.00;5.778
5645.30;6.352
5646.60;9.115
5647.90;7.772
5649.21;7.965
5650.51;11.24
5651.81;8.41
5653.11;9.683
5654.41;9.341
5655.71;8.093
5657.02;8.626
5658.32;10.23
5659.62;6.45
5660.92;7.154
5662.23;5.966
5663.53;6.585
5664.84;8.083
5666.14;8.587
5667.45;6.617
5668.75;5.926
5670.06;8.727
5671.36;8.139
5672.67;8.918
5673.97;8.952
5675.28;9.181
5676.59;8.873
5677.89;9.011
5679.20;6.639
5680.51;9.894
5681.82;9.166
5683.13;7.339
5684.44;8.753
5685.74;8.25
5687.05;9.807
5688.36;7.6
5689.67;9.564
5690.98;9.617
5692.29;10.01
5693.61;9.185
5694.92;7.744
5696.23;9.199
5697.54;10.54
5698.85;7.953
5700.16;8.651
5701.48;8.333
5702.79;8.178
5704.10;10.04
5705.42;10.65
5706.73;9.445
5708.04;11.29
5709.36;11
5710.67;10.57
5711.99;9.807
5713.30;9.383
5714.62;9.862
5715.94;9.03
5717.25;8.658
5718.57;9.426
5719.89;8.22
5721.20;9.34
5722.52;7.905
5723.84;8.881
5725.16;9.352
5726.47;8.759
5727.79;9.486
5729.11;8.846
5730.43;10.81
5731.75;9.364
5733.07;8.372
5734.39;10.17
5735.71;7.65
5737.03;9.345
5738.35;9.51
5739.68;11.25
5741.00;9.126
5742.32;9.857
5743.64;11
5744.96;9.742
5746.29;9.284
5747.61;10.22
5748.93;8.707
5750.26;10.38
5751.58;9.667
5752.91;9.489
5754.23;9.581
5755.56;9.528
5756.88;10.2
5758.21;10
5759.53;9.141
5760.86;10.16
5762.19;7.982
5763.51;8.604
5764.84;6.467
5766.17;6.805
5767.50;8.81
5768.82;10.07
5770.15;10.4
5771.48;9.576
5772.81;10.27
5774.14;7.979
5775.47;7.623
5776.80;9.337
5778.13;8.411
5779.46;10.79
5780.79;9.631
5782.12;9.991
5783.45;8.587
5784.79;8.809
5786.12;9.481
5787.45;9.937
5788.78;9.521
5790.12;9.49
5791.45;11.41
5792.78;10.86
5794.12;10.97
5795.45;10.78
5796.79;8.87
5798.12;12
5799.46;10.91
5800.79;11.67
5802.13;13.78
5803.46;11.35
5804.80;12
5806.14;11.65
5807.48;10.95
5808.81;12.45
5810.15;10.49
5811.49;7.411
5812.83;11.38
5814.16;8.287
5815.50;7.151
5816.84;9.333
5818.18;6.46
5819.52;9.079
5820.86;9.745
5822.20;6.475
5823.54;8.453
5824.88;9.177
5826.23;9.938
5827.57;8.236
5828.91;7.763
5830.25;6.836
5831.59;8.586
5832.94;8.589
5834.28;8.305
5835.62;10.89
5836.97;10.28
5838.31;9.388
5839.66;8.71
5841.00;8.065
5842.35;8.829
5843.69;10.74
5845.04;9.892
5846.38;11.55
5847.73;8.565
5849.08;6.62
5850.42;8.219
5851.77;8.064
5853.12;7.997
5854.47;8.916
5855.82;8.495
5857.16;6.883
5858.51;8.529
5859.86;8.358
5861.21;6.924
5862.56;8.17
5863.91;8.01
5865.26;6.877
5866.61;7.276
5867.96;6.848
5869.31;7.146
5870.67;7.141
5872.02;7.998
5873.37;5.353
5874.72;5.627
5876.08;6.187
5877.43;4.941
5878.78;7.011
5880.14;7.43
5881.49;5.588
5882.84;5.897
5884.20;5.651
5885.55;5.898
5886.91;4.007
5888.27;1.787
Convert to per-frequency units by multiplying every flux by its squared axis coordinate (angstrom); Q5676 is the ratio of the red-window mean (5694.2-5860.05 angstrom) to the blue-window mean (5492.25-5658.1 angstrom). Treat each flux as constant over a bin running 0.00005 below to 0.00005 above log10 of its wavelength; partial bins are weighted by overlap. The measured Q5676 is 1.25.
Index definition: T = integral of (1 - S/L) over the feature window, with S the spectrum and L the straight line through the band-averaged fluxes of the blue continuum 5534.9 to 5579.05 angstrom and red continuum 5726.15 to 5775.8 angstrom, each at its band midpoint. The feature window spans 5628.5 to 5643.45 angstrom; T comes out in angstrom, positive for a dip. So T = 1.95 angstrom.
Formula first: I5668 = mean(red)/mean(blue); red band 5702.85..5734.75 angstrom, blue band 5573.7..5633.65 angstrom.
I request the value 1.21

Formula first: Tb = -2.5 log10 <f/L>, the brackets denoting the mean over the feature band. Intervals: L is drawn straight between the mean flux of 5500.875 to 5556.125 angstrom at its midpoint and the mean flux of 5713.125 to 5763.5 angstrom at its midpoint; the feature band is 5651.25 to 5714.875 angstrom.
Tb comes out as 0.03 mag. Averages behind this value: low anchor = 8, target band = 8.77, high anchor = 9.4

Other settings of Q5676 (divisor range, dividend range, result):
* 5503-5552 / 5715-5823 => 1.32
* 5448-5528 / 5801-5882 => 1.24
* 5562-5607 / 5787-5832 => 1.31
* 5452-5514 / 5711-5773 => 1.31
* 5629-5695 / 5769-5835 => 1.23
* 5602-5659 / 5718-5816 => 1.28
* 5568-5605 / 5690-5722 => 1.21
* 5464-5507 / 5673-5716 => 1.23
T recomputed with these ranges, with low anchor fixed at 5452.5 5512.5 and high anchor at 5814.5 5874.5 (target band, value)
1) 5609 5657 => 0.6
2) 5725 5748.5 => -4.1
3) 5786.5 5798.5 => -3.2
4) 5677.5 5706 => -2.9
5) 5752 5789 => -4.5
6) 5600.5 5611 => 0.6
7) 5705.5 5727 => -3.6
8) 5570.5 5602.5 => -0.9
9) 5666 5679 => -0.2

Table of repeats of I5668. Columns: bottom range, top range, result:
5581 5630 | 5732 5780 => 1.21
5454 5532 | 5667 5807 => 1.18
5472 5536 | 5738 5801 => 1.20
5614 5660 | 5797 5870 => 1.14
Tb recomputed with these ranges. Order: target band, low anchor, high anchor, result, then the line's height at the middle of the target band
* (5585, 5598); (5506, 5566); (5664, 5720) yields 0.12 mag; 8.41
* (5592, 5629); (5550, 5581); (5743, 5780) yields 0.15 mag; 8.78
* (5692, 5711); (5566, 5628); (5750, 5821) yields -0.06 mag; 8.96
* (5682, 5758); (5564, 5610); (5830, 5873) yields -0.14 mag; 8.23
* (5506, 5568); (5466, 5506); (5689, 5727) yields 0.04 mag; 8.39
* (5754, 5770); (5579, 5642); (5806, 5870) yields -0.08 mag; 8.37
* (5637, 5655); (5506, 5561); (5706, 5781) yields 0.08 mag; 8.75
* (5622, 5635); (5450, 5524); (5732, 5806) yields 0.20 mag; 8.76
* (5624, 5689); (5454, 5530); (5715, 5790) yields 0.10 mag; 8.78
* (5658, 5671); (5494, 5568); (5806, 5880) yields 0.11 mag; 8.2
